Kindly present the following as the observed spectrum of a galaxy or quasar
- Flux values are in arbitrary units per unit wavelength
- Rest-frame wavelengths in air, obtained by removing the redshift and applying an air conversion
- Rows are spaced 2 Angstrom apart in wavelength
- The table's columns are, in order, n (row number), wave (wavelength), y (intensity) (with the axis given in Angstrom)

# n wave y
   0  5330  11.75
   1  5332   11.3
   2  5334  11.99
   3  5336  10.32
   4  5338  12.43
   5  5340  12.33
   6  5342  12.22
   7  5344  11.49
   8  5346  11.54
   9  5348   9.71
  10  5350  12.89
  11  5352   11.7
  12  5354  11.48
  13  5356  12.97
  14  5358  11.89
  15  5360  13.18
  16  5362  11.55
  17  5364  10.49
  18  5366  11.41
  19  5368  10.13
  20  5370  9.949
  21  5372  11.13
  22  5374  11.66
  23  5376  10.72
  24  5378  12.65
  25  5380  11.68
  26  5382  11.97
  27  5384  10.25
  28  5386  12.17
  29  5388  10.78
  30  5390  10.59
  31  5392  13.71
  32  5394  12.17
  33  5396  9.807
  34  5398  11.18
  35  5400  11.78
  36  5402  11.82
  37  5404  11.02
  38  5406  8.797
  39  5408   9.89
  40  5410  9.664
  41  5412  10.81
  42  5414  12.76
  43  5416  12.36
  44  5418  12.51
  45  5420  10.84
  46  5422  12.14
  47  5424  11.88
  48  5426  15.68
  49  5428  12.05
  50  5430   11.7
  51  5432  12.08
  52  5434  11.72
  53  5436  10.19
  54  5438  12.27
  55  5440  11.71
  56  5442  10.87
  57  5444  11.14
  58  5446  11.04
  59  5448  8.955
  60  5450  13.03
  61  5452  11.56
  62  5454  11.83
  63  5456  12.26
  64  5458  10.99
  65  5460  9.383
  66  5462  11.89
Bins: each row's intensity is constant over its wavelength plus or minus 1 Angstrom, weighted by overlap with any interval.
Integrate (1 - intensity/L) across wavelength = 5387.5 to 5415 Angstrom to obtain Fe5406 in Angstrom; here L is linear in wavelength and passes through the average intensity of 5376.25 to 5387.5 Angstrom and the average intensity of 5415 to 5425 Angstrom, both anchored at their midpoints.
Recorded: 1.7 Angstrom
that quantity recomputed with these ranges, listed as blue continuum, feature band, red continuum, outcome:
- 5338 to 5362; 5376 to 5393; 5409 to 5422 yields 0.1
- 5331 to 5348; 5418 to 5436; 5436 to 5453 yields -1.4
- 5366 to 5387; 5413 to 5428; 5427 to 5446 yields -1.5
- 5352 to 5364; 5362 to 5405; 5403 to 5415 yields -0.2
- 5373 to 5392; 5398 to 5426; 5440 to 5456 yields 0.0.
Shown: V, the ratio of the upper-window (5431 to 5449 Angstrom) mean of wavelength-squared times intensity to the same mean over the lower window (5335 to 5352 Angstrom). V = 0.99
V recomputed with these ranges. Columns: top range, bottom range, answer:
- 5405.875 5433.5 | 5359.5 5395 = 1.04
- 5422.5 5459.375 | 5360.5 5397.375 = 1.06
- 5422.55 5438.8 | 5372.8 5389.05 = 1.08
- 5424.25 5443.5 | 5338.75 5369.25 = 1.06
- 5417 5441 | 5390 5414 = 1.11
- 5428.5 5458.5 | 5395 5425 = 1.04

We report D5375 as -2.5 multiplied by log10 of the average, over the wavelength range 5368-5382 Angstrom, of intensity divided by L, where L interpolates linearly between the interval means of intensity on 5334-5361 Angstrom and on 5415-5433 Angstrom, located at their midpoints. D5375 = 0.073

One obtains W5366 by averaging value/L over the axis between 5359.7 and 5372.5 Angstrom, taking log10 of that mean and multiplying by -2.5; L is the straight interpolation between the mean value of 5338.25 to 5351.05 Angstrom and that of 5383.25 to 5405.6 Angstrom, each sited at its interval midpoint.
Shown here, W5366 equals 0.05 mag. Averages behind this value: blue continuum 11.7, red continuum 11.3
